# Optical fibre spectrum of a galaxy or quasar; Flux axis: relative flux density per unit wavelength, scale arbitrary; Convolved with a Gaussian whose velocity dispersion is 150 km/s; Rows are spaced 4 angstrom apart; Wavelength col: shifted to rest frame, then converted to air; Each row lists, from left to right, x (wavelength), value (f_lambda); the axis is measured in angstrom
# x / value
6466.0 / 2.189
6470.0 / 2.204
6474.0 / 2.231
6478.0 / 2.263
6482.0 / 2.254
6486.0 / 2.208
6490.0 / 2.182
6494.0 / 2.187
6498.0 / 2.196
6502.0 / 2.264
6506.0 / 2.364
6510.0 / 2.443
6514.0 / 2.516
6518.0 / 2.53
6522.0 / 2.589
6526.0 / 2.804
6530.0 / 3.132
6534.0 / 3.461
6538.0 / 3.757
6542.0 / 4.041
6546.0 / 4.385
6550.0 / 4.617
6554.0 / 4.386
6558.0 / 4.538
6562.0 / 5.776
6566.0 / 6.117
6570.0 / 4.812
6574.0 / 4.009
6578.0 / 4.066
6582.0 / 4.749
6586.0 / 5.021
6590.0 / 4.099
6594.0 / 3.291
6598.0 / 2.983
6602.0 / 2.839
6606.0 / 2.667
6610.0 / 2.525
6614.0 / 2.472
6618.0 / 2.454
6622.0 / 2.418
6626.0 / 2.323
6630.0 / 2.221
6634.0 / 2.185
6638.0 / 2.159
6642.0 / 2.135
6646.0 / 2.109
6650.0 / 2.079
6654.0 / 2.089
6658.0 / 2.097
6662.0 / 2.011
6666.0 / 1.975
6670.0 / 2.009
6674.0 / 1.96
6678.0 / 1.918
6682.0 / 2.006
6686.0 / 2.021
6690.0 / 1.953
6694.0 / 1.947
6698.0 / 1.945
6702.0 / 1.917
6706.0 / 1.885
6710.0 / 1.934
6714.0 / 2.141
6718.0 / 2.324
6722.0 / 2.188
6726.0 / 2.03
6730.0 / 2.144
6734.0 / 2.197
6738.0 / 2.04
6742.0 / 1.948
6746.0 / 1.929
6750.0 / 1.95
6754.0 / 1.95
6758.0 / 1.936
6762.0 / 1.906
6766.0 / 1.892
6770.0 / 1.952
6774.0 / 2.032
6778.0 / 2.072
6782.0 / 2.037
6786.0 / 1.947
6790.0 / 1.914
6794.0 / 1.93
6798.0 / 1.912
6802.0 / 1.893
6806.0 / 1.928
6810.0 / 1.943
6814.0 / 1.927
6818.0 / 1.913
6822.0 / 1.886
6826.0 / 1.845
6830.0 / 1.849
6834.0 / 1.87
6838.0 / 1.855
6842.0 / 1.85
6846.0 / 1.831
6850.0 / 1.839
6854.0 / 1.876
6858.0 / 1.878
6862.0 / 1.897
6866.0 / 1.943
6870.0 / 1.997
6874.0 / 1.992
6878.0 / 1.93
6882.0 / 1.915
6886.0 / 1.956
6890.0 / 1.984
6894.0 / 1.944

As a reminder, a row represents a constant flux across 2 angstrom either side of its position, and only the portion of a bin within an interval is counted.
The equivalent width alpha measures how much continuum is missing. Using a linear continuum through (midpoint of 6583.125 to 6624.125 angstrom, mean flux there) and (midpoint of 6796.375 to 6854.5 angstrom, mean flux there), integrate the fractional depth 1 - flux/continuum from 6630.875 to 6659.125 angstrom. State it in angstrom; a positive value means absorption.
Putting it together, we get 7.4 angstrom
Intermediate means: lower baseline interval 3.11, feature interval 2.13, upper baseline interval 1.88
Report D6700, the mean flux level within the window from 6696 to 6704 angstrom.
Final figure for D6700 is 1.93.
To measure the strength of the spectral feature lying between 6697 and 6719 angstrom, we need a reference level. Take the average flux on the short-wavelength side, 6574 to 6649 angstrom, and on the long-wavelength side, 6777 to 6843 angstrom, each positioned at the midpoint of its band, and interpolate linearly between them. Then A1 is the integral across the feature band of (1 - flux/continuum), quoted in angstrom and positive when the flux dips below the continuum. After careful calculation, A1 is 3.9 angstrom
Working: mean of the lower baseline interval 2.95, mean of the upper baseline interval 1.91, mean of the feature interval 2.01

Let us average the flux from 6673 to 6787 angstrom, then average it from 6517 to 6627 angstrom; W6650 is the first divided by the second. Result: 0.5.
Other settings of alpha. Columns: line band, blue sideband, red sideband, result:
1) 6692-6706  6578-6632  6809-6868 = 3.69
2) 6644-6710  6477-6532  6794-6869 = 4.61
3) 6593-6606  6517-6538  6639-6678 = -2.53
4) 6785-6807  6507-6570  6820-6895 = 3.40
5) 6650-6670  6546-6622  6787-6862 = 7.58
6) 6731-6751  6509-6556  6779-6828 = 2.17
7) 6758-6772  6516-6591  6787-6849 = 2.53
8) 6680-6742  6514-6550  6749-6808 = 7.66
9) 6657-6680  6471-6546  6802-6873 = 3.05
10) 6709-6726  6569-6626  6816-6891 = 3.45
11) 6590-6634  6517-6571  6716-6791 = 9.76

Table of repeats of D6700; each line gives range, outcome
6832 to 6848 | 1.85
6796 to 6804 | 1.9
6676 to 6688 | 1.98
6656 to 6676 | 2.01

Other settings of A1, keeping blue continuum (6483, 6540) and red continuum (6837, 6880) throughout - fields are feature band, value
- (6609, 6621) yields -0.38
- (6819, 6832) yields 0.69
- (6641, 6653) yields 1.18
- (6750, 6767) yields 1.44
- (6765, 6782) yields 0.62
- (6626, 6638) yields 0.75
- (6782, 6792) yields 0.46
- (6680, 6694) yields 1.64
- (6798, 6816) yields 0.75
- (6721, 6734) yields 0.24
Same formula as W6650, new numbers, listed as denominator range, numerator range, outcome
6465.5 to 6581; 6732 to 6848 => 0.59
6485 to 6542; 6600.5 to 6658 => 0.87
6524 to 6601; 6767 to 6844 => 0.46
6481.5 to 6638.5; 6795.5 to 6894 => 0.58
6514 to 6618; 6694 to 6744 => 0.54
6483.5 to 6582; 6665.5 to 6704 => 0.56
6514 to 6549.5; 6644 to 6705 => 0.60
